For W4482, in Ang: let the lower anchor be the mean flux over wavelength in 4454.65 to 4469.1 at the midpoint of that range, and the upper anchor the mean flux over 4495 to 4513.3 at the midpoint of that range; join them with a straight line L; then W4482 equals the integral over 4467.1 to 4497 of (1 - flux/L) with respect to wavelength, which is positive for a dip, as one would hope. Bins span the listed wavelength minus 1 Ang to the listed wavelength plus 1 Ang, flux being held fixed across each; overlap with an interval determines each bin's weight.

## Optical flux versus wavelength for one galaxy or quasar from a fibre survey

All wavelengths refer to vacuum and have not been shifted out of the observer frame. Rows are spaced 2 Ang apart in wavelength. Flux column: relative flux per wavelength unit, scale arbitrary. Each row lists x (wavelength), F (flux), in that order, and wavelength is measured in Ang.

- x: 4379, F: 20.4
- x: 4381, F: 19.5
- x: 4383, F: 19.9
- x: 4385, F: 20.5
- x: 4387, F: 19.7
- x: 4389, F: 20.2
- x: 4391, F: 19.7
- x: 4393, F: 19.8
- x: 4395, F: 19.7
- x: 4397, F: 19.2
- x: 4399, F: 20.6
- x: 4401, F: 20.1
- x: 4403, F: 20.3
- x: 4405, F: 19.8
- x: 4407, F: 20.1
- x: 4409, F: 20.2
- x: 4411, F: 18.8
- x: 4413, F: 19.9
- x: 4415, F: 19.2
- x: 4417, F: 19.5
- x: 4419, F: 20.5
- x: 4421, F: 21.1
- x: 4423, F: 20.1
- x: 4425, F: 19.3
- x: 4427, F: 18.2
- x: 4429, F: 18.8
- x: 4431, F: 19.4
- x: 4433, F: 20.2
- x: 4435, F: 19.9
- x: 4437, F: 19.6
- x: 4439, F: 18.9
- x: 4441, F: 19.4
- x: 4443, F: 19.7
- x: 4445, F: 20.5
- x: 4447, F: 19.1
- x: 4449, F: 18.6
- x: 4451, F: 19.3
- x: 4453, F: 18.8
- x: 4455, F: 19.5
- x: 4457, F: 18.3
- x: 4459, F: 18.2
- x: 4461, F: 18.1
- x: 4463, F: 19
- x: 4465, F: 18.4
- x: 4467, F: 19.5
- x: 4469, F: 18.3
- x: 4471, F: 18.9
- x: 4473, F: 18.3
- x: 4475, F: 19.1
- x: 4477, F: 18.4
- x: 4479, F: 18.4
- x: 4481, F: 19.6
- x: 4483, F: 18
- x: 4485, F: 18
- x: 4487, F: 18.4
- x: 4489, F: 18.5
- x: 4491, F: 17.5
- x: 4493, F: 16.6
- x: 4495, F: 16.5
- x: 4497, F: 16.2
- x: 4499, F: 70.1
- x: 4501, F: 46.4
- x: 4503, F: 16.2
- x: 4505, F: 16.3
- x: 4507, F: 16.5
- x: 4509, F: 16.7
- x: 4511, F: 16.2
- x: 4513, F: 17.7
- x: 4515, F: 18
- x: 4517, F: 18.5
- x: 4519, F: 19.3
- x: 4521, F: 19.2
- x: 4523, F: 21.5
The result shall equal 5.03 Ang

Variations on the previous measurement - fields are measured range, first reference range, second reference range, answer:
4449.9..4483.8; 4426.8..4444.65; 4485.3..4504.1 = 6.1 Ang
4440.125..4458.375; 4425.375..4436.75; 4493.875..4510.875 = 1.6 Ang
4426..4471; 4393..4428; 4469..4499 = 1.6 Ang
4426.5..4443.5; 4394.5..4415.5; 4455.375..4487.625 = -0.1 Ang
